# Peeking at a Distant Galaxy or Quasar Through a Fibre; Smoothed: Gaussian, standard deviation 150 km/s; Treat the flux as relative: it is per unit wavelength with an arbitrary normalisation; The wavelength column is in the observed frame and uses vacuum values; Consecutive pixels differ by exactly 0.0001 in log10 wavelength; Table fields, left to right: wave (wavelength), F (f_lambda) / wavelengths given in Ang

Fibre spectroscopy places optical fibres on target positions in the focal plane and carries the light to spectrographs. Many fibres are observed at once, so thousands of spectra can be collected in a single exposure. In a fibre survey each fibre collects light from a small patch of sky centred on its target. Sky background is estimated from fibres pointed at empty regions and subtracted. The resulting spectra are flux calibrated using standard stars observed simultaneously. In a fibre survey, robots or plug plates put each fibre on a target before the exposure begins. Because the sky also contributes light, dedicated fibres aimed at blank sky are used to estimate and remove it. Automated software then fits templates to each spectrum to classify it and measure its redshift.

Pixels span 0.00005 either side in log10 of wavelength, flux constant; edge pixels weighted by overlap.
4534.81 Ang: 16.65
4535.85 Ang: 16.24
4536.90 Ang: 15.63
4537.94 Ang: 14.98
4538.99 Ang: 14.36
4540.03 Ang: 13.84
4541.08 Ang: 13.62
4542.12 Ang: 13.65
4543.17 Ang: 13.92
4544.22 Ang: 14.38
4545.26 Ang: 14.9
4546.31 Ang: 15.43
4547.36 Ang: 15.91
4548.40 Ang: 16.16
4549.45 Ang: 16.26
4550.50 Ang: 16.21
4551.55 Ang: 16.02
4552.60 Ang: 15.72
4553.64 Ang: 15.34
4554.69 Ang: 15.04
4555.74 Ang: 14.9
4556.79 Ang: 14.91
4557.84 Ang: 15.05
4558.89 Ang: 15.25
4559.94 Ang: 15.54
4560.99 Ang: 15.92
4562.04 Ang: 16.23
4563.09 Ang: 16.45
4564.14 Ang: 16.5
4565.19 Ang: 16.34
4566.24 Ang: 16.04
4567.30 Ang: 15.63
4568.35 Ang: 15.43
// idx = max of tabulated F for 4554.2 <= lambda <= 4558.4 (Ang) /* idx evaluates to 15.05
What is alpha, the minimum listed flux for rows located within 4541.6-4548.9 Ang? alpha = 13.65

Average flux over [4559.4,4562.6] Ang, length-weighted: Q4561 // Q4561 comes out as 15.9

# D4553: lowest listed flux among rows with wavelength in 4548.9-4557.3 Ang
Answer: 14.9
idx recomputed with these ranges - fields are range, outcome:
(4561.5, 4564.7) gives 16.5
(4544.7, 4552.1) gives 16.26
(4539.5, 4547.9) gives 15.91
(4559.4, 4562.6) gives 16.23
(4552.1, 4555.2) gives 15.72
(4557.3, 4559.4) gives 15.25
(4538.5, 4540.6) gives 14.36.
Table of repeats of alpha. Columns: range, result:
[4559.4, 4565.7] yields 15.54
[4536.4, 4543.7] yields 13.62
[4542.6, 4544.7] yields 13.92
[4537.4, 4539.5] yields 14.36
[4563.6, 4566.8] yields 16.04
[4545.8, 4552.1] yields 15.43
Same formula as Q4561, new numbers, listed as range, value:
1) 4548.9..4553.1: 16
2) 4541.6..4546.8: 14.4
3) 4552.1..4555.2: 15.4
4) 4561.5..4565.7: 16.4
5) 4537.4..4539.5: 14.7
